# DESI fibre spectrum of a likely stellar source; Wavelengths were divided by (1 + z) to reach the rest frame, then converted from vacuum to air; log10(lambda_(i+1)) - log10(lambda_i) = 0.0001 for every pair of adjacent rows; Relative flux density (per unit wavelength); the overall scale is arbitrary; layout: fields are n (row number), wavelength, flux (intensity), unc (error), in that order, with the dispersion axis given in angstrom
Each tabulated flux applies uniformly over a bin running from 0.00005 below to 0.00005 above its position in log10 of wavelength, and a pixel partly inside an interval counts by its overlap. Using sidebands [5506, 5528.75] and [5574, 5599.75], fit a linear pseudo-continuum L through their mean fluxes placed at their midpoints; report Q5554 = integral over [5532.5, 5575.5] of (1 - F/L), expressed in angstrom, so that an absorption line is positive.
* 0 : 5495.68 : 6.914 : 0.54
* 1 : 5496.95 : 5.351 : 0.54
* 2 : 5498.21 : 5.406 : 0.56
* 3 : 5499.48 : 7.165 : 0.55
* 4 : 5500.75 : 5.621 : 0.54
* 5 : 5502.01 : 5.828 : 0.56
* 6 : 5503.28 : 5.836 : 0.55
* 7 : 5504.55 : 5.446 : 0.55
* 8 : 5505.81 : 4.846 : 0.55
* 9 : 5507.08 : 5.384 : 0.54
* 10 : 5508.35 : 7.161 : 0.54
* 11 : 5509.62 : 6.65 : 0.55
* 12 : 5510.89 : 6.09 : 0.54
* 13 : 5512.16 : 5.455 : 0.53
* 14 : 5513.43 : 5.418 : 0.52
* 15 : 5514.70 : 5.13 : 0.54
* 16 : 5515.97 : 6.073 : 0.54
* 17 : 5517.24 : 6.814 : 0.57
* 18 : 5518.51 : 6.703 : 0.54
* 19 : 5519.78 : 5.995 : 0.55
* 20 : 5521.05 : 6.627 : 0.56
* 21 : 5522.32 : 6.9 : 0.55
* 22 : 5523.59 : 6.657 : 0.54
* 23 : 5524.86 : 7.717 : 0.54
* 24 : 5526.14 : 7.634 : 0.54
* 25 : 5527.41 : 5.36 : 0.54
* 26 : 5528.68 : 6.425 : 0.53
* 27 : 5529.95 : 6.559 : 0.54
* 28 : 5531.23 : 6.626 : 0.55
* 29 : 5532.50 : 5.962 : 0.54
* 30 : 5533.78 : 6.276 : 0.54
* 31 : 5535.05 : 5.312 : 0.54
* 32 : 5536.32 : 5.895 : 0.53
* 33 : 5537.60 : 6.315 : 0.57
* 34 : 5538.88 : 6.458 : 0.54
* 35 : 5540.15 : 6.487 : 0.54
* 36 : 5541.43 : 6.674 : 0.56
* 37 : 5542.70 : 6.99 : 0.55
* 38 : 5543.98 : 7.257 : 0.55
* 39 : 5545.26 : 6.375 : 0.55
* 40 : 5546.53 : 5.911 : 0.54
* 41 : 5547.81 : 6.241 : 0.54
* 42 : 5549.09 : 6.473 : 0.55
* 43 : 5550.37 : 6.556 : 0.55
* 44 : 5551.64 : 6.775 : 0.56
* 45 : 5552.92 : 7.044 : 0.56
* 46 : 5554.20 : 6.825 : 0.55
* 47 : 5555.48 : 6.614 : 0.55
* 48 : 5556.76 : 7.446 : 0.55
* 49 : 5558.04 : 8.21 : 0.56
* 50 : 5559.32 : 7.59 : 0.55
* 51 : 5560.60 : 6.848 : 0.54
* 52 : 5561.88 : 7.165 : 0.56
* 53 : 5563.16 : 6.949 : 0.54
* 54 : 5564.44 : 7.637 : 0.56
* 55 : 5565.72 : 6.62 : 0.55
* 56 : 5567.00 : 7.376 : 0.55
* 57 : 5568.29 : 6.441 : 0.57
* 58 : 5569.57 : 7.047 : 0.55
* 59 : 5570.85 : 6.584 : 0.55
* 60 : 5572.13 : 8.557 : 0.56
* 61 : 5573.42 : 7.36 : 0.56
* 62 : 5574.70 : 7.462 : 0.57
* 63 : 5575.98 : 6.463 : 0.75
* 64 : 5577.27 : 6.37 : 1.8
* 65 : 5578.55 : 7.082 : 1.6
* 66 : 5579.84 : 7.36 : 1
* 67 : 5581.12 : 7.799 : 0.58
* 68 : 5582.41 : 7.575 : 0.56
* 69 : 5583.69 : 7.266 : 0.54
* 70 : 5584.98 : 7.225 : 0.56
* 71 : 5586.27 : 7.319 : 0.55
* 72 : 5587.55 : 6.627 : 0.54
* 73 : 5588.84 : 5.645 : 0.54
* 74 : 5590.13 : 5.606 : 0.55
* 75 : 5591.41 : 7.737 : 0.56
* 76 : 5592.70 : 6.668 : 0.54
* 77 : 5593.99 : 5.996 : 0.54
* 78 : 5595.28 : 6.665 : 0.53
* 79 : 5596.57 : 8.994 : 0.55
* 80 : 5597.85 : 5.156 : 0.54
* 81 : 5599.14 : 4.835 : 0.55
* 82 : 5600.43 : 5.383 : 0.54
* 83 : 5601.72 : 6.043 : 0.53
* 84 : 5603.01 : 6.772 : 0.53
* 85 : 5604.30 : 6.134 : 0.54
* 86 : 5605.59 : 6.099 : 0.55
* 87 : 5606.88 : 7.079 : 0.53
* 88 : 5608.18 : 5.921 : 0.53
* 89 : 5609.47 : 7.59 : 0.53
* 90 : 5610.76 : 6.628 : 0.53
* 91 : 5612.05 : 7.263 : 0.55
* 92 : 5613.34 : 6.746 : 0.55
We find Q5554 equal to -1.7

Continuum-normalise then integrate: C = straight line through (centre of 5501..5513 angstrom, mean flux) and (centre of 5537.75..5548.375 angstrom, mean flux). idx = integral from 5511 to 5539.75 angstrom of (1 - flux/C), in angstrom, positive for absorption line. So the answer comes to -0.42 angstrom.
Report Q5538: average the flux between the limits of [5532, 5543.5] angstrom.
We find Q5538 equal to 6.28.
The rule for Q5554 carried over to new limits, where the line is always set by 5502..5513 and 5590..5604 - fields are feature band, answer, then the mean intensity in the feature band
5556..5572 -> -2.6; 7.2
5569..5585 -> -2.5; 7.24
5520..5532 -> -1.5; 6.69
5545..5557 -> -1.0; 6.61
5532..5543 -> -0.4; 6.25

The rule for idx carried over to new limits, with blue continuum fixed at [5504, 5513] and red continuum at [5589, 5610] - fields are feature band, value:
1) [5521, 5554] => -2.7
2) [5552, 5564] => -2.0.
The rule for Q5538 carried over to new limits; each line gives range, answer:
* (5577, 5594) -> 6.92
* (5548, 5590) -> 7.04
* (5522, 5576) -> 6.8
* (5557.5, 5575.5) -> 7.26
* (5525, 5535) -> 6.4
